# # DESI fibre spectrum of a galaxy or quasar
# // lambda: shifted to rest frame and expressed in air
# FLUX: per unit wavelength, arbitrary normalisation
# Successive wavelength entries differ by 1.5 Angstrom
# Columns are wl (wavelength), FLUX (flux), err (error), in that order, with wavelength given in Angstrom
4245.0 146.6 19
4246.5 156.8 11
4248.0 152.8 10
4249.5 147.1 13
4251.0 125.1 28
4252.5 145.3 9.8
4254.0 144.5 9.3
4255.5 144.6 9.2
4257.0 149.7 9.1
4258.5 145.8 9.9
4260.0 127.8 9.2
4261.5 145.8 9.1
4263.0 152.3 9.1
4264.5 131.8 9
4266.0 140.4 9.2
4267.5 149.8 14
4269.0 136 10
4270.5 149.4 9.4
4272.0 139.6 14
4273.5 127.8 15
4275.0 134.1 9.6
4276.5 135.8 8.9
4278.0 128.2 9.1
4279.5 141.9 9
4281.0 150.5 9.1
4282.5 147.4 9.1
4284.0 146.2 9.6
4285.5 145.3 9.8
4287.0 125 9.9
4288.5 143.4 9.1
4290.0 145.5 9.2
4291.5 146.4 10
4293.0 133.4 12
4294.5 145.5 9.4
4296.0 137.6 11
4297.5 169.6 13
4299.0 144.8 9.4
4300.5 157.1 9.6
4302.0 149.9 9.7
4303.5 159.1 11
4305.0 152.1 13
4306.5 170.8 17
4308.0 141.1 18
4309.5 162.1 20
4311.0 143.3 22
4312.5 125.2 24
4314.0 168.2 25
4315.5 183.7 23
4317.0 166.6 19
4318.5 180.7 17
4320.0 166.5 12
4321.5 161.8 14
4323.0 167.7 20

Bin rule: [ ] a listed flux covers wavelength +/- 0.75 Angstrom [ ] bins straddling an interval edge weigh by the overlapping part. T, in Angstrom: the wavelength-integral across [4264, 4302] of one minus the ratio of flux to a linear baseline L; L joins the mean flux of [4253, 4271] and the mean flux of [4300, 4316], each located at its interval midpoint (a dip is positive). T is 1.6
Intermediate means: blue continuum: 143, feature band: 142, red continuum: 155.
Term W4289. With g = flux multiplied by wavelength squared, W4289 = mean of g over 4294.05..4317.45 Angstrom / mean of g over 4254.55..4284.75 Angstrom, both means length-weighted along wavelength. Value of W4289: 1.1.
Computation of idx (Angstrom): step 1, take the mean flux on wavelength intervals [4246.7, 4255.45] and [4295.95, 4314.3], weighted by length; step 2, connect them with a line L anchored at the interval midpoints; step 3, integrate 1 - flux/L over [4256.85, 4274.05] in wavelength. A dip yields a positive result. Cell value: 0.6 Angstrom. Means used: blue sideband 144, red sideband 153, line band 141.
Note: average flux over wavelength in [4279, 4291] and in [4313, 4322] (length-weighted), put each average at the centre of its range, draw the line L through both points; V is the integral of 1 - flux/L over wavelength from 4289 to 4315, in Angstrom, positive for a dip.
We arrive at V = 1.1 Angstrom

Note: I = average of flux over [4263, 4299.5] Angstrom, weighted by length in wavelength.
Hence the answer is 142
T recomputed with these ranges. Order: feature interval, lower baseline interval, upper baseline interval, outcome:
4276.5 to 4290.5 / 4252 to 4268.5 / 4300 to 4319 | 0.9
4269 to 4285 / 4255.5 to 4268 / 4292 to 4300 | 0.5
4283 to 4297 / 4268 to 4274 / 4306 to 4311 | 0.5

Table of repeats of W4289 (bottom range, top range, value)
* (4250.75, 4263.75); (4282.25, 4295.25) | 1.01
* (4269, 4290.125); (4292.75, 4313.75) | 1.09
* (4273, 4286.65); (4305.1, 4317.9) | 1.15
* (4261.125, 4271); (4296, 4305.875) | 1.09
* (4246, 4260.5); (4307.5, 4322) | 1.15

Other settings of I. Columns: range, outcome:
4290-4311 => 151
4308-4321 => 161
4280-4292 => 144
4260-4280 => 139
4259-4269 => 141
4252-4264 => 144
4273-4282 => 137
